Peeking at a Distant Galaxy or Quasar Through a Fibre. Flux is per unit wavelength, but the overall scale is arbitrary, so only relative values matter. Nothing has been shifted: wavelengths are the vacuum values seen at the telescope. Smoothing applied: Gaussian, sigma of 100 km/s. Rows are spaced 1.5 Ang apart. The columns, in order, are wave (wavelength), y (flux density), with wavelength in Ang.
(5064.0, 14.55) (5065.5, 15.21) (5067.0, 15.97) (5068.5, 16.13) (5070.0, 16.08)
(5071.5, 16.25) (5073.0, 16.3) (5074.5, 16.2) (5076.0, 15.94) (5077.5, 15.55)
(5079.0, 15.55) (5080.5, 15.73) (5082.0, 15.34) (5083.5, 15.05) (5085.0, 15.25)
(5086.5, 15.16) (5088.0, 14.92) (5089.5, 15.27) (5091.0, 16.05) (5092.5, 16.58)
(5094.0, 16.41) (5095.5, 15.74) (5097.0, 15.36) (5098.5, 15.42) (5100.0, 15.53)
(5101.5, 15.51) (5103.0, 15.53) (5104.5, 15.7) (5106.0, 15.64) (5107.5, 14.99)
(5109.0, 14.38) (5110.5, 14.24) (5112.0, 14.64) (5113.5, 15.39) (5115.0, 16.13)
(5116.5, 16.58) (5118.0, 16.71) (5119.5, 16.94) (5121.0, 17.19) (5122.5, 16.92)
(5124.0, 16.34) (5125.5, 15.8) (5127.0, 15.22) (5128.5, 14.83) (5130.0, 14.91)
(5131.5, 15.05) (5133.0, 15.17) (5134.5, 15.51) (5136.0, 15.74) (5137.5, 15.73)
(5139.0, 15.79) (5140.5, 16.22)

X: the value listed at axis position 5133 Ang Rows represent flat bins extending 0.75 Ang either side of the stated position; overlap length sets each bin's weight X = 15.17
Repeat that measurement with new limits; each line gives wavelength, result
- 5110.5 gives 14.24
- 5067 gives 15.97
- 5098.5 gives 15.42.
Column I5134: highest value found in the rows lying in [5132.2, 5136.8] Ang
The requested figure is 15.74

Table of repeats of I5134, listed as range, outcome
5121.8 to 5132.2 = 16.92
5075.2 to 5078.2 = 15.94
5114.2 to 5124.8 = 17.19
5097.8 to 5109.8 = 15.7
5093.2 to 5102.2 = 16.41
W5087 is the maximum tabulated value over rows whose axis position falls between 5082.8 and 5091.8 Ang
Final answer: 16.05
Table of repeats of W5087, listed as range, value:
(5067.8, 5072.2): 16.25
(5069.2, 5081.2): 16.3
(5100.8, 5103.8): 15.53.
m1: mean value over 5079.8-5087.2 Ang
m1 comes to 15.3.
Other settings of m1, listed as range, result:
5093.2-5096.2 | 16.1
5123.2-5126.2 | 16.1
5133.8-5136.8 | 15.6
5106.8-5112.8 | 14.6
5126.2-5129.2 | 15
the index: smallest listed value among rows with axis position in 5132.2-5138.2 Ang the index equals 15.17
